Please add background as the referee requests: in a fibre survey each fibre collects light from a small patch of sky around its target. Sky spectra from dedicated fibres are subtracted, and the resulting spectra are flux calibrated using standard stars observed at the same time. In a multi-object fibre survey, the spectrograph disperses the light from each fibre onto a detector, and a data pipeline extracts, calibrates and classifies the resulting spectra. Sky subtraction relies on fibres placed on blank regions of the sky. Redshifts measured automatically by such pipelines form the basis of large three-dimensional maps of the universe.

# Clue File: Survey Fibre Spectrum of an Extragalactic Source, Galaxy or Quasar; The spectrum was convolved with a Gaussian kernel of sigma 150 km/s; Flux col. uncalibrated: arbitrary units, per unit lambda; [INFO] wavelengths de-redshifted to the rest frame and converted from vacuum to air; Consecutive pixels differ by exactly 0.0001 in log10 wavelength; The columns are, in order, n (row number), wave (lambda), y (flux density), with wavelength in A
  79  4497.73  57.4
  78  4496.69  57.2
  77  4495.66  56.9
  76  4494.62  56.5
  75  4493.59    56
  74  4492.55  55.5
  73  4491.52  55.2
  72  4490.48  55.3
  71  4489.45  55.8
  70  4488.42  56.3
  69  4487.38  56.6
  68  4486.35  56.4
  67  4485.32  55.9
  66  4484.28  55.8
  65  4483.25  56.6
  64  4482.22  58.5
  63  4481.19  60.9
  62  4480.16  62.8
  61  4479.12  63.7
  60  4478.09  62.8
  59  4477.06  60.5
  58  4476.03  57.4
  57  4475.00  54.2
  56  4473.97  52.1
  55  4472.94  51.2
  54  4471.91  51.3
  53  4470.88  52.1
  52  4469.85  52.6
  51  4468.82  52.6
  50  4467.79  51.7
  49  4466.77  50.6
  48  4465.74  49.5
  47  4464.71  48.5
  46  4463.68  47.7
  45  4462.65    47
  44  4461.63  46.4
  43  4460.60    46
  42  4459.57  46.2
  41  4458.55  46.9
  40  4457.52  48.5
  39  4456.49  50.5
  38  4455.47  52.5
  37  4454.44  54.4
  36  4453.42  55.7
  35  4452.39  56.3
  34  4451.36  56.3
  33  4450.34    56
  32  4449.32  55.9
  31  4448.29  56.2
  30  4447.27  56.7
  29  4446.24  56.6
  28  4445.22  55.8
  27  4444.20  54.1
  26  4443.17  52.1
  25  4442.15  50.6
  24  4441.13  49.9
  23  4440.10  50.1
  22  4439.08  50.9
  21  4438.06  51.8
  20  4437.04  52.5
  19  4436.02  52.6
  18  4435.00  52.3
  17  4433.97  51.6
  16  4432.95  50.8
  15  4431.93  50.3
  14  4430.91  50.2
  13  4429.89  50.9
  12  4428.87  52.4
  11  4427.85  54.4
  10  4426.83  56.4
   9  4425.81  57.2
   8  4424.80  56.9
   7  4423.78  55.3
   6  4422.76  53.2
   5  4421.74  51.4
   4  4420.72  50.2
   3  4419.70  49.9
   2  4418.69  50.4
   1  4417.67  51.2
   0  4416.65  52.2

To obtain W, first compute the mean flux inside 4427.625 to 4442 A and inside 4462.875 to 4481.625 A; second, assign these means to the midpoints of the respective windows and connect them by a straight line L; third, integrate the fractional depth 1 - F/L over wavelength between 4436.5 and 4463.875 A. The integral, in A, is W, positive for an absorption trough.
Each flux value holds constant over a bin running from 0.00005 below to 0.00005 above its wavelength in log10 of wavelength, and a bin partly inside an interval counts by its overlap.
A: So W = 0.30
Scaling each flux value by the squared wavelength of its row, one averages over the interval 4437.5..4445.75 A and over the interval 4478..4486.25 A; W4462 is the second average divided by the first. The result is 1.16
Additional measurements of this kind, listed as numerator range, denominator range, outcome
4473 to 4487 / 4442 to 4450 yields 1.07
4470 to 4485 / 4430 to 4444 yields 1.13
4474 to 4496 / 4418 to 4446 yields 1.12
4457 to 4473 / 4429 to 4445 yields 0.97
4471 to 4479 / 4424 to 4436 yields 1.07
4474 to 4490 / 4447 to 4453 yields 1.05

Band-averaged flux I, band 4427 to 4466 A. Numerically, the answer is 51.8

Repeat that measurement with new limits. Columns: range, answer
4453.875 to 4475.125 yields 50.1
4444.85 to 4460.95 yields 53.2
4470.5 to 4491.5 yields 56.8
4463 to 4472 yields 50.6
